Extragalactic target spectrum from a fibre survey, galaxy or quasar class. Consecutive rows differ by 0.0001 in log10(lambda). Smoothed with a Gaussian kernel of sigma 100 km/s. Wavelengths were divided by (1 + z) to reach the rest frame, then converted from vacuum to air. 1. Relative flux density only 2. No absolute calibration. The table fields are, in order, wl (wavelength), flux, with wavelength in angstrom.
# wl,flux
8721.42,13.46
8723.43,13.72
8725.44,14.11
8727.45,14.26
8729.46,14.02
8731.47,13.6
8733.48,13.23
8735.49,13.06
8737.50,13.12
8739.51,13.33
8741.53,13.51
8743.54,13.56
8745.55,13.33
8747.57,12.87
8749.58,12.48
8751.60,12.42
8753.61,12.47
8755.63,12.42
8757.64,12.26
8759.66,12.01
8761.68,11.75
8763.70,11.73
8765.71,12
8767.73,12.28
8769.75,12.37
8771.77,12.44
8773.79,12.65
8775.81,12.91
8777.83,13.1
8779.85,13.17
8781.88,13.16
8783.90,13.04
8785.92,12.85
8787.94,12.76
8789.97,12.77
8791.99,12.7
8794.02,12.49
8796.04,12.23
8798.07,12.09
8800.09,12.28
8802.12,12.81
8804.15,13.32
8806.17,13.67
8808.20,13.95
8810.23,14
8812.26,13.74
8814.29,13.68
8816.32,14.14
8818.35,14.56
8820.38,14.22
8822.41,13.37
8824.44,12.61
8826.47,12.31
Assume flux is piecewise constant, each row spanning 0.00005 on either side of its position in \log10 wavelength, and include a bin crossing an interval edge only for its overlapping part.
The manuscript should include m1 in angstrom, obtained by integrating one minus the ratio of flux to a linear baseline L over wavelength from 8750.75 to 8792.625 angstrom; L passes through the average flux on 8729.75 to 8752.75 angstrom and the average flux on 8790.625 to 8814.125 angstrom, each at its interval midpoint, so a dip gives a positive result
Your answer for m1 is 1.8 angstrom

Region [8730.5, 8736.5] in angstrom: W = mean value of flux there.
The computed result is 13.3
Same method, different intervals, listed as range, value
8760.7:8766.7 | 11.8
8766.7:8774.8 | 12.4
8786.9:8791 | 12.8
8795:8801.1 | 12.2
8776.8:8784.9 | 13.1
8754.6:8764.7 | 12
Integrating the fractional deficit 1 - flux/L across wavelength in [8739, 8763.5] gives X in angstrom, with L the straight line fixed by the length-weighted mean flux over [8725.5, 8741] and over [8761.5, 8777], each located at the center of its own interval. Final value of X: 0.53 angstrom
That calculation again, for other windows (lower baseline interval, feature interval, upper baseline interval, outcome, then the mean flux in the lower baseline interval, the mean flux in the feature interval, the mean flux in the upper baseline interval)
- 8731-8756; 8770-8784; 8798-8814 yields 0.3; 13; 12.9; 13.3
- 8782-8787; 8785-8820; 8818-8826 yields 0.2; 13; 13.2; 13.5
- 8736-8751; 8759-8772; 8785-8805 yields 0.9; 13.1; 12.1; 12.6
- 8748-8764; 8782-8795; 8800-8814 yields 0.2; 12.2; 12.8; 13.5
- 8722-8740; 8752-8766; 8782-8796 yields 1.2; 13.6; 12.1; 12.8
